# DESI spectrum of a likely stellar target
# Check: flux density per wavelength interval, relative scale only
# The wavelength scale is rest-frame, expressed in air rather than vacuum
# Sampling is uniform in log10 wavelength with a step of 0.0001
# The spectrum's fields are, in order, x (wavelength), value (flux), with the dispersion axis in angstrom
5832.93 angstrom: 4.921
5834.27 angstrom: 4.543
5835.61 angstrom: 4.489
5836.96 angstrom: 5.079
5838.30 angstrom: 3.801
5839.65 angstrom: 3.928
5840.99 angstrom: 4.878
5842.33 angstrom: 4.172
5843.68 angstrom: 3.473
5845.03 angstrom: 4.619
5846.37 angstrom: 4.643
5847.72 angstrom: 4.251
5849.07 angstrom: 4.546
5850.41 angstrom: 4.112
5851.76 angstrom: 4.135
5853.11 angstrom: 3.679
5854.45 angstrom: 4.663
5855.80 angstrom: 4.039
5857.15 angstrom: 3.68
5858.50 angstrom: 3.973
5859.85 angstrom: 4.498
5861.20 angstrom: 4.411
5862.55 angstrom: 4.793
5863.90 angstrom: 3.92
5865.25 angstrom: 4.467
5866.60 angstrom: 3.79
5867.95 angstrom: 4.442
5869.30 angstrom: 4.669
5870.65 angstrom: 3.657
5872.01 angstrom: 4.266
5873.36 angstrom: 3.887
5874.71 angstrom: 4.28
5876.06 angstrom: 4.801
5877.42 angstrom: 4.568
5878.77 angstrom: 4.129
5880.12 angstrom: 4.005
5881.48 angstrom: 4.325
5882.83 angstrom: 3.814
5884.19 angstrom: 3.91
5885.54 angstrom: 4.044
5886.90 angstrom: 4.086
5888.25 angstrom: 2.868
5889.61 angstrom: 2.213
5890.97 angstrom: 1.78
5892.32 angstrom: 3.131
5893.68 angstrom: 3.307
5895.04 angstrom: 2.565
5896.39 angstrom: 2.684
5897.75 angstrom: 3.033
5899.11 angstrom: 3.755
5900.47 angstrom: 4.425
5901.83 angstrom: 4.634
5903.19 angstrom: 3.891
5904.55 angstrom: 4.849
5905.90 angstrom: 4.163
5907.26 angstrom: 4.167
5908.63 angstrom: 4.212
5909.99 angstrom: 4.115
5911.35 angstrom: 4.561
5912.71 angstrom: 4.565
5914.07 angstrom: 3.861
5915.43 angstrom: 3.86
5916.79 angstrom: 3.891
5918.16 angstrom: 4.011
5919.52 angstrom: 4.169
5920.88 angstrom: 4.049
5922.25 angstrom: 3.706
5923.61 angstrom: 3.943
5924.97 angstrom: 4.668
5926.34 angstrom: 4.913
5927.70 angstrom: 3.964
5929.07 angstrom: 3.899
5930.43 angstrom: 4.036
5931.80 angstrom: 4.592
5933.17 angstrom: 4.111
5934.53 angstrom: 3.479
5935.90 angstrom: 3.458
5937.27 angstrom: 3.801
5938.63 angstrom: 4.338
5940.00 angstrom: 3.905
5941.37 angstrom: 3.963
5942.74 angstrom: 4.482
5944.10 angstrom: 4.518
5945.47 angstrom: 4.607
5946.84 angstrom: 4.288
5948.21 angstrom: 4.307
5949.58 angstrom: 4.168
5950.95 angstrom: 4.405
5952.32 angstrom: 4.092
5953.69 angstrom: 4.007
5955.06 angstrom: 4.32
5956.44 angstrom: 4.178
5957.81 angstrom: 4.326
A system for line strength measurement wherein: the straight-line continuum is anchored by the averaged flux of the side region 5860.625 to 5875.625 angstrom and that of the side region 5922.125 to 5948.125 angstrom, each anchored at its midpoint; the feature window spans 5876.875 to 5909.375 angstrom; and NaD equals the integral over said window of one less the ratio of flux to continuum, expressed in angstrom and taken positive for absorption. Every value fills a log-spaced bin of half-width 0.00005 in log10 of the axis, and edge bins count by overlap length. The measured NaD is 4.04 angstrom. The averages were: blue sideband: 4.24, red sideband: 4.15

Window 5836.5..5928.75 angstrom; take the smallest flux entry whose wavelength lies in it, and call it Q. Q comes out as 1.78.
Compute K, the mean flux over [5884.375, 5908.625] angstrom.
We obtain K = 3.53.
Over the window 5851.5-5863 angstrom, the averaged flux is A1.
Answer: 4.2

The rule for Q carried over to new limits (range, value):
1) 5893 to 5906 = 2.565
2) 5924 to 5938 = 3.458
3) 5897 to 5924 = 3.033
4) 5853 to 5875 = 3.657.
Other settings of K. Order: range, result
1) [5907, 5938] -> 4.09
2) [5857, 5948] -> 4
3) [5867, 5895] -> 3.78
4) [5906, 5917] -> 4.17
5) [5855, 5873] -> 4.2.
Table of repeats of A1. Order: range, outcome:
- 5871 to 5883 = 4.23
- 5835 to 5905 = 4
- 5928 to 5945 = 4.05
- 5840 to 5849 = 4.34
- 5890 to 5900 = 2.91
